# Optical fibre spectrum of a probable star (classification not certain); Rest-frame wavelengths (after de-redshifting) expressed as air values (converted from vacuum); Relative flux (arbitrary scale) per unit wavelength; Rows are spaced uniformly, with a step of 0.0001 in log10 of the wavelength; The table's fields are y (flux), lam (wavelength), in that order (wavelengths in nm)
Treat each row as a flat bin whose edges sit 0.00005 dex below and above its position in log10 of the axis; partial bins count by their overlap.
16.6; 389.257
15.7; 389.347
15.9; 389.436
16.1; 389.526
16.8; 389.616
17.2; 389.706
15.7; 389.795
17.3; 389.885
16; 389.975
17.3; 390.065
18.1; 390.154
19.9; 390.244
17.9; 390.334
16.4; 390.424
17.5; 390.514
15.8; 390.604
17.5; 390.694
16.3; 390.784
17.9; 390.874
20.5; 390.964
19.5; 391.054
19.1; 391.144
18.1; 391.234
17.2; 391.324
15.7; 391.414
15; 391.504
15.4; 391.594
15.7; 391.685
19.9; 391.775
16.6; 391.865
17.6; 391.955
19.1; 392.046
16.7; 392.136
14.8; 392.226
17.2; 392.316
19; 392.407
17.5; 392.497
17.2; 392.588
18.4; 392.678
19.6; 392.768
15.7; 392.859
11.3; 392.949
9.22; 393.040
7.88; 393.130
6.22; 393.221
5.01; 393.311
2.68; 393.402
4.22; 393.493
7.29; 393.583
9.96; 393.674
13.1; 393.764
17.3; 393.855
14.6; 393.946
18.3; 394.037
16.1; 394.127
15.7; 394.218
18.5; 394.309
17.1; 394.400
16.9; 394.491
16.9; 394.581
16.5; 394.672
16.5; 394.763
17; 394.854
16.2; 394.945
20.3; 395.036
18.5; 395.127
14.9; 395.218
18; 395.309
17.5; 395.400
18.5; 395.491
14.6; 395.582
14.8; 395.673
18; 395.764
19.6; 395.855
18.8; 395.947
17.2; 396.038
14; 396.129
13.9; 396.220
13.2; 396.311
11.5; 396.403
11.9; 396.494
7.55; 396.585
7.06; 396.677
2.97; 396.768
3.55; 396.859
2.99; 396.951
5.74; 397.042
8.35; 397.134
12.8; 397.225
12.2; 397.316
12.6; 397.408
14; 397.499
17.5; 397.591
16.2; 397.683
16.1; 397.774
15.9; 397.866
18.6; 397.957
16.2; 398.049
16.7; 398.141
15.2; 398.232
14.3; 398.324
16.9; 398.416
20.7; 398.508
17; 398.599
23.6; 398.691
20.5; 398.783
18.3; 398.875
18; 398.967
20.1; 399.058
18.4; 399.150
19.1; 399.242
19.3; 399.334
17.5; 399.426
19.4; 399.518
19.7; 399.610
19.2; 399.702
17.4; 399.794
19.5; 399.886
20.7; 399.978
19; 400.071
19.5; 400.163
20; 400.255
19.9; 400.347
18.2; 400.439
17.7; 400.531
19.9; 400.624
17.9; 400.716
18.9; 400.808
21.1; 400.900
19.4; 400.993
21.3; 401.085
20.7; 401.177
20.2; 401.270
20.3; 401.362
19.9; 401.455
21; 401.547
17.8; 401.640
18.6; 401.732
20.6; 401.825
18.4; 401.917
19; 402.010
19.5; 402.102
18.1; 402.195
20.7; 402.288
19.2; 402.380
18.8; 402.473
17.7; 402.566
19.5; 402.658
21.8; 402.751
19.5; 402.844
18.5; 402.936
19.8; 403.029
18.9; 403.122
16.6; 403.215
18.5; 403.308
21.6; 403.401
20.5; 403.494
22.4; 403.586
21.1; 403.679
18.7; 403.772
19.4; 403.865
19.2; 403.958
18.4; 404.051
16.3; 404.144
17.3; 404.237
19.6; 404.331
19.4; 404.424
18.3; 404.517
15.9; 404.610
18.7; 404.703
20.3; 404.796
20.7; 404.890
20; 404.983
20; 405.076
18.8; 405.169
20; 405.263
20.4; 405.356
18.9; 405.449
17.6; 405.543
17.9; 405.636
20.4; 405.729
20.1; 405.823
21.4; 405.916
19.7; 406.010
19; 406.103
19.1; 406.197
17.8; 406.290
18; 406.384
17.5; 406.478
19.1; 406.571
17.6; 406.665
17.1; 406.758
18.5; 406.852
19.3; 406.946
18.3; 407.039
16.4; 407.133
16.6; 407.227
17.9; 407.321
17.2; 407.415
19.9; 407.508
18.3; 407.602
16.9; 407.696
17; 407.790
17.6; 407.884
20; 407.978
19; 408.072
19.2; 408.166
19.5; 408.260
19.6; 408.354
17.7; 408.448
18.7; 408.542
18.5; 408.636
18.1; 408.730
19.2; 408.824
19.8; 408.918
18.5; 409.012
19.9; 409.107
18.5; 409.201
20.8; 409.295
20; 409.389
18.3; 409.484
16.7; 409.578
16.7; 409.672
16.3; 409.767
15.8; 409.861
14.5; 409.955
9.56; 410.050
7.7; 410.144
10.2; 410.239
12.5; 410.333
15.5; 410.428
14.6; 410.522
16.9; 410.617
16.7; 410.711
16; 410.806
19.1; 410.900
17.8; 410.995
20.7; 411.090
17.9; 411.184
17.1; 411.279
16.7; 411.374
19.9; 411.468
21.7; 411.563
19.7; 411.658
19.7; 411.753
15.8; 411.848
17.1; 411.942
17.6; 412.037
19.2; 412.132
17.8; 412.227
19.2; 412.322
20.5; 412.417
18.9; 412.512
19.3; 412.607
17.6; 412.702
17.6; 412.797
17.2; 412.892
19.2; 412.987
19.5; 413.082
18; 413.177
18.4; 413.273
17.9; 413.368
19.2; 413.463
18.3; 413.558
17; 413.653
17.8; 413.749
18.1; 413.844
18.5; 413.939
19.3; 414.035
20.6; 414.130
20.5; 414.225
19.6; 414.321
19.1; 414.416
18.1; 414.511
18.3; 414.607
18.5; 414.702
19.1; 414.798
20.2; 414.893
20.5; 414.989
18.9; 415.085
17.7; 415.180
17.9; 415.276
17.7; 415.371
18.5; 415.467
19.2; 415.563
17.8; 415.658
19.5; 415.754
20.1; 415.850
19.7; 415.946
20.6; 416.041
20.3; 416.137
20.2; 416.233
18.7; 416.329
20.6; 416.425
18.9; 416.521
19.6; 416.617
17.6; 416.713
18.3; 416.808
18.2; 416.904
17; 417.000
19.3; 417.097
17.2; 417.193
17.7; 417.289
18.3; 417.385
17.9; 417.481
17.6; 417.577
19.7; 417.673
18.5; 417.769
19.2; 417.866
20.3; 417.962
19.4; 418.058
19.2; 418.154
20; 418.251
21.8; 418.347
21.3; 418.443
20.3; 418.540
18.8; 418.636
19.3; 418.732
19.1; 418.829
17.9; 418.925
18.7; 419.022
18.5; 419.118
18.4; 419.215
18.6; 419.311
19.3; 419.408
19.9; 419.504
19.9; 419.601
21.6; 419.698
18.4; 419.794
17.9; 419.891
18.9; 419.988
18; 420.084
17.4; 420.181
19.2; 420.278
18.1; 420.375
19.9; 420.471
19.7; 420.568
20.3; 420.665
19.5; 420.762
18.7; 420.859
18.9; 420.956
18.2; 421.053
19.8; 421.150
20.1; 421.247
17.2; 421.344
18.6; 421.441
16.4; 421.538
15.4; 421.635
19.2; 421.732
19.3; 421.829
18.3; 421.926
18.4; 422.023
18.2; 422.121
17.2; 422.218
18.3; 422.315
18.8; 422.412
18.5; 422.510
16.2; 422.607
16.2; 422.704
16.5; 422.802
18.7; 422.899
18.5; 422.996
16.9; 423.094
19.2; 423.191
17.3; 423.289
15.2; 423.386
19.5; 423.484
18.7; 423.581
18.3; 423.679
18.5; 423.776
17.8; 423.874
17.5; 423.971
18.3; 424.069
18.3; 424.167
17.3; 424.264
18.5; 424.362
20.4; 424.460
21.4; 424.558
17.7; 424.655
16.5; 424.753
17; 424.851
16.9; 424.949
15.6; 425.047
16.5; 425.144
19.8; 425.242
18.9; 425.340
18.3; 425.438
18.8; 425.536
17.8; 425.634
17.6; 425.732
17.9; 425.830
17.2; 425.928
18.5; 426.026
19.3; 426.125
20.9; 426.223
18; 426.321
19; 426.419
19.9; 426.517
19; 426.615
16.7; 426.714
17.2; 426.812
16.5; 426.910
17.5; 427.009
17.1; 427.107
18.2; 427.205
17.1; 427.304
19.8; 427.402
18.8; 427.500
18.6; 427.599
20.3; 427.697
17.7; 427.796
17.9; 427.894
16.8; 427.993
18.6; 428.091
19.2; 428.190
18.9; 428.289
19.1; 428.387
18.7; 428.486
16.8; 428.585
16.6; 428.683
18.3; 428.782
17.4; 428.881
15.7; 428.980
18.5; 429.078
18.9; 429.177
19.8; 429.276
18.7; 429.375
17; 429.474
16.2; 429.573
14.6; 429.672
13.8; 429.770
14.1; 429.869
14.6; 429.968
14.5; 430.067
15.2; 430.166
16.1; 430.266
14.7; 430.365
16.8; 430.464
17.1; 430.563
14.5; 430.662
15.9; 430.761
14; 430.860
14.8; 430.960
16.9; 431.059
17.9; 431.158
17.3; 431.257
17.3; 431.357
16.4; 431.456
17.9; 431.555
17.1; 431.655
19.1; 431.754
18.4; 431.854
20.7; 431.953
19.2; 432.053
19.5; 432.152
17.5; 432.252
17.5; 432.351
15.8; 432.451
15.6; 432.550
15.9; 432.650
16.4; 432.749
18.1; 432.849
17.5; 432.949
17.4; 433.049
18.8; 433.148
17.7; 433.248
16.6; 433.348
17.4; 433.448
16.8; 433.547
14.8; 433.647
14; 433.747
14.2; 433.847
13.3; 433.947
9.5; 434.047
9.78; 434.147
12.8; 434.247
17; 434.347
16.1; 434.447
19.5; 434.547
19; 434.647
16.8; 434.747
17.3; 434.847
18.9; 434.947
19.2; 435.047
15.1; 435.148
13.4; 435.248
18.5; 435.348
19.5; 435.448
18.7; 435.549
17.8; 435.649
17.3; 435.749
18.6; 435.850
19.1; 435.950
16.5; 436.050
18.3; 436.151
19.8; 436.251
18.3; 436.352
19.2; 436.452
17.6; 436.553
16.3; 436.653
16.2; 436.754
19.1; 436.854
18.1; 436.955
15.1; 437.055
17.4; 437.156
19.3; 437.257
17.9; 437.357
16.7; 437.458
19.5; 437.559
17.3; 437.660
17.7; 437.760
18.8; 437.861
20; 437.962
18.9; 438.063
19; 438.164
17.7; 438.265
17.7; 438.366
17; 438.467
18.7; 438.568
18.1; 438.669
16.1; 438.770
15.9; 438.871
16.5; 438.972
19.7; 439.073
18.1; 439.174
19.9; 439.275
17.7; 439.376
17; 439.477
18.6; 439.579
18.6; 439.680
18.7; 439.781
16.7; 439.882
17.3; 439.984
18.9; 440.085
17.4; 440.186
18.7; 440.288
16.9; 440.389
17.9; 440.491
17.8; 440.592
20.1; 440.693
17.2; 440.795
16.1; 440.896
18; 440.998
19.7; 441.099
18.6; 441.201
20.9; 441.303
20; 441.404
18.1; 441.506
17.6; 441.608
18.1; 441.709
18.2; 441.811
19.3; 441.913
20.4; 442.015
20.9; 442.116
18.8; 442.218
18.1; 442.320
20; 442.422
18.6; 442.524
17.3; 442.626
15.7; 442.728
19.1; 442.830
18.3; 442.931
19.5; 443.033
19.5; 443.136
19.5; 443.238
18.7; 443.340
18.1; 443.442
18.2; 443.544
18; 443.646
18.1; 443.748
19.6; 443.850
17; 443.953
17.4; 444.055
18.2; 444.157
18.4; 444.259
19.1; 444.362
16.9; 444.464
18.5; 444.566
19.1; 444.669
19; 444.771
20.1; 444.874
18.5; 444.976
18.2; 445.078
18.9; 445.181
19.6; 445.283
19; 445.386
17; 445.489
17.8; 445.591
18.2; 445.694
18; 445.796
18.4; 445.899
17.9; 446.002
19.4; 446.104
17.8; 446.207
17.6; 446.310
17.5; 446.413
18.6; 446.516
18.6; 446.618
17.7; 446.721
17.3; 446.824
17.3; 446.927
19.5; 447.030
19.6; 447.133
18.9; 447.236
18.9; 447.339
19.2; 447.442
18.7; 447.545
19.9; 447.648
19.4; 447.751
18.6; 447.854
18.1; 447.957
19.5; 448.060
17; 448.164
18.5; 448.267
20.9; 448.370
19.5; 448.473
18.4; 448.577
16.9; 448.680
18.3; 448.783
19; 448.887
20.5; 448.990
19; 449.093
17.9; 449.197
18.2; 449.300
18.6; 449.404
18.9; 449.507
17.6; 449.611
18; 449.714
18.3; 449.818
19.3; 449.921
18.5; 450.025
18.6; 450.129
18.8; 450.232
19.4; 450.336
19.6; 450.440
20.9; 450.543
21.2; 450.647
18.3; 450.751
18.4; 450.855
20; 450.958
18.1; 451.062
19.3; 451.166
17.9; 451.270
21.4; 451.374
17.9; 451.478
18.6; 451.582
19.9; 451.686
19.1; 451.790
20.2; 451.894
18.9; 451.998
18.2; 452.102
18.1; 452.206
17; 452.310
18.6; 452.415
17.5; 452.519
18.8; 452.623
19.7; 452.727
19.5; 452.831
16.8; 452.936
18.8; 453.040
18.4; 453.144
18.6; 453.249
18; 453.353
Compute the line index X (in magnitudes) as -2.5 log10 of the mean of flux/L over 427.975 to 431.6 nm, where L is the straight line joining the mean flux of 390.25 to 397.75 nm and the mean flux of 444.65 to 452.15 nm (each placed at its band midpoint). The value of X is 0.04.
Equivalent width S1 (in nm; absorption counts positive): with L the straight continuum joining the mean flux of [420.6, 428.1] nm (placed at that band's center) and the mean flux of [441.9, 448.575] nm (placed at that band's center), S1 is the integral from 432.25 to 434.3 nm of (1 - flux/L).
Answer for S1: 0.31 nm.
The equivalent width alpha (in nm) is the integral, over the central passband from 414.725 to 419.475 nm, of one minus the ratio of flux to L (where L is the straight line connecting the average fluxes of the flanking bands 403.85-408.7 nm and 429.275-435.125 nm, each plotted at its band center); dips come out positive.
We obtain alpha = -0.36 nm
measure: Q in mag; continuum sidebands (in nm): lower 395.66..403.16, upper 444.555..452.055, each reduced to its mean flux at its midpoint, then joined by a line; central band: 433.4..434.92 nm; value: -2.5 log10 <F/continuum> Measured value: 0.19 mag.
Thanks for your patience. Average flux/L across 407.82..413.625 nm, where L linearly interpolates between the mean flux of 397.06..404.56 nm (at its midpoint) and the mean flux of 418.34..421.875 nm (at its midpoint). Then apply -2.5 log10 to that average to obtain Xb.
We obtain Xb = 0.06 mag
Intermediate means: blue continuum 18.5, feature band 17.7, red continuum 19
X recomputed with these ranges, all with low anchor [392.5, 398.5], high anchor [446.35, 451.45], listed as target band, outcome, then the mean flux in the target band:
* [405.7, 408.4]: -0.24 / 18.5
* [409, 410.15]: -0.10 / 16.6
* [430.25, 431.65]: 0.06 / 16.3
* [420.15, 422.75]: -0.13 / 18.4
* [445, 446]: 0.01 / 18.3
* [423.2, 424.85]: -0.11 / 18.2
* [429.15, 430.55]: 0.06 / 16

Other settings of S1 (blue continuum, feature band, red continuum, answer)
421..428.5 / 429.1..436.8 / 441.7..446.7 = 0.643 nm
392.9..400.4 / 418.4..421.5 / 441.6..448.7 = -0.435 nm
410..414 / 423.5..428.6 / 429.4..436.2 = -0.429 nm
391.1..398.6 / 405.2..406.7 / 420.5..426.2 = -0.292 nm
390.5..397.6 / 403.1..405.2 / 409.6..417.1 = -0.365 nm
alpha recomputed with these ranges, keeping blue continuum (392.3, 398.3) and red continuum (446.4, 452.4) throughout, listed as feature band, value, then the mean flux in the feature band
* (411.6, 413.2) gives -0.32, 18.5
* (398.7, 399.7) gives -0.35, 19.2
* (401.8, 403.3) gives -0.47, 19.1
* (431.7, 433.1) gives -0.04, 17.8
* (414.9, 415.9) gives -0.20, 18.8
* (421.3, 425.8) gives -0.40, 17.9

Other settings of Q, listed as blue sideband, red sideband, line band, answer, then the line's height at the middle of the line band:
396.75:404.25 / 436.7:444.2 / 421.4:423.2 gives 0.016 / 18.1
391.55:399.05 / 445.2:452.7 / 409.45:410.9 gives 0.082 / 15.8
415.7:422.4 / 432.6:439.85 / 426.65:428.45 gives 0.000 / 18.1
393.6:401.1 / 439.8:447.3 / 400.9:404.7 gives -0.175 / 16.4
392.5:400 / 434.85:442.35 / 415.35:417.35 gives -0.152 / 16.4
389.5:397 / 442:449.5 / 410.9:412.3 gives -0.138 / 16.3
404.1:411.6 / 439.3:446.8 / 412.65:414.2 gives -0.024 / 18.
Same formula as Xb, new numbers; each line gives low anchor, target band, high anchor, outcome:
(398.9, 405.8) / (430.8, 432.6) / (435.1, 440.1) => 0.045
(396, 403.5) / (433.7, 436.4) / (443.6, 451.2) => 0.102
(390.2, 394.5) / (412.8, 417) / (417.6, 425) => -0.059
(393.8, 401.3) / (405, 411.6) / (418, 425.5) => -0.032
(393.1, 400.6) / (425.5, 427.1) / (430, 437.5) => -0.103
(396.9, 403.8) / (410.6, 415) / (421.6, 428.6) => -0.027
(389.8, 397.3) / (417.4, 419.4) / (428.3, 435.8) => -0.197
